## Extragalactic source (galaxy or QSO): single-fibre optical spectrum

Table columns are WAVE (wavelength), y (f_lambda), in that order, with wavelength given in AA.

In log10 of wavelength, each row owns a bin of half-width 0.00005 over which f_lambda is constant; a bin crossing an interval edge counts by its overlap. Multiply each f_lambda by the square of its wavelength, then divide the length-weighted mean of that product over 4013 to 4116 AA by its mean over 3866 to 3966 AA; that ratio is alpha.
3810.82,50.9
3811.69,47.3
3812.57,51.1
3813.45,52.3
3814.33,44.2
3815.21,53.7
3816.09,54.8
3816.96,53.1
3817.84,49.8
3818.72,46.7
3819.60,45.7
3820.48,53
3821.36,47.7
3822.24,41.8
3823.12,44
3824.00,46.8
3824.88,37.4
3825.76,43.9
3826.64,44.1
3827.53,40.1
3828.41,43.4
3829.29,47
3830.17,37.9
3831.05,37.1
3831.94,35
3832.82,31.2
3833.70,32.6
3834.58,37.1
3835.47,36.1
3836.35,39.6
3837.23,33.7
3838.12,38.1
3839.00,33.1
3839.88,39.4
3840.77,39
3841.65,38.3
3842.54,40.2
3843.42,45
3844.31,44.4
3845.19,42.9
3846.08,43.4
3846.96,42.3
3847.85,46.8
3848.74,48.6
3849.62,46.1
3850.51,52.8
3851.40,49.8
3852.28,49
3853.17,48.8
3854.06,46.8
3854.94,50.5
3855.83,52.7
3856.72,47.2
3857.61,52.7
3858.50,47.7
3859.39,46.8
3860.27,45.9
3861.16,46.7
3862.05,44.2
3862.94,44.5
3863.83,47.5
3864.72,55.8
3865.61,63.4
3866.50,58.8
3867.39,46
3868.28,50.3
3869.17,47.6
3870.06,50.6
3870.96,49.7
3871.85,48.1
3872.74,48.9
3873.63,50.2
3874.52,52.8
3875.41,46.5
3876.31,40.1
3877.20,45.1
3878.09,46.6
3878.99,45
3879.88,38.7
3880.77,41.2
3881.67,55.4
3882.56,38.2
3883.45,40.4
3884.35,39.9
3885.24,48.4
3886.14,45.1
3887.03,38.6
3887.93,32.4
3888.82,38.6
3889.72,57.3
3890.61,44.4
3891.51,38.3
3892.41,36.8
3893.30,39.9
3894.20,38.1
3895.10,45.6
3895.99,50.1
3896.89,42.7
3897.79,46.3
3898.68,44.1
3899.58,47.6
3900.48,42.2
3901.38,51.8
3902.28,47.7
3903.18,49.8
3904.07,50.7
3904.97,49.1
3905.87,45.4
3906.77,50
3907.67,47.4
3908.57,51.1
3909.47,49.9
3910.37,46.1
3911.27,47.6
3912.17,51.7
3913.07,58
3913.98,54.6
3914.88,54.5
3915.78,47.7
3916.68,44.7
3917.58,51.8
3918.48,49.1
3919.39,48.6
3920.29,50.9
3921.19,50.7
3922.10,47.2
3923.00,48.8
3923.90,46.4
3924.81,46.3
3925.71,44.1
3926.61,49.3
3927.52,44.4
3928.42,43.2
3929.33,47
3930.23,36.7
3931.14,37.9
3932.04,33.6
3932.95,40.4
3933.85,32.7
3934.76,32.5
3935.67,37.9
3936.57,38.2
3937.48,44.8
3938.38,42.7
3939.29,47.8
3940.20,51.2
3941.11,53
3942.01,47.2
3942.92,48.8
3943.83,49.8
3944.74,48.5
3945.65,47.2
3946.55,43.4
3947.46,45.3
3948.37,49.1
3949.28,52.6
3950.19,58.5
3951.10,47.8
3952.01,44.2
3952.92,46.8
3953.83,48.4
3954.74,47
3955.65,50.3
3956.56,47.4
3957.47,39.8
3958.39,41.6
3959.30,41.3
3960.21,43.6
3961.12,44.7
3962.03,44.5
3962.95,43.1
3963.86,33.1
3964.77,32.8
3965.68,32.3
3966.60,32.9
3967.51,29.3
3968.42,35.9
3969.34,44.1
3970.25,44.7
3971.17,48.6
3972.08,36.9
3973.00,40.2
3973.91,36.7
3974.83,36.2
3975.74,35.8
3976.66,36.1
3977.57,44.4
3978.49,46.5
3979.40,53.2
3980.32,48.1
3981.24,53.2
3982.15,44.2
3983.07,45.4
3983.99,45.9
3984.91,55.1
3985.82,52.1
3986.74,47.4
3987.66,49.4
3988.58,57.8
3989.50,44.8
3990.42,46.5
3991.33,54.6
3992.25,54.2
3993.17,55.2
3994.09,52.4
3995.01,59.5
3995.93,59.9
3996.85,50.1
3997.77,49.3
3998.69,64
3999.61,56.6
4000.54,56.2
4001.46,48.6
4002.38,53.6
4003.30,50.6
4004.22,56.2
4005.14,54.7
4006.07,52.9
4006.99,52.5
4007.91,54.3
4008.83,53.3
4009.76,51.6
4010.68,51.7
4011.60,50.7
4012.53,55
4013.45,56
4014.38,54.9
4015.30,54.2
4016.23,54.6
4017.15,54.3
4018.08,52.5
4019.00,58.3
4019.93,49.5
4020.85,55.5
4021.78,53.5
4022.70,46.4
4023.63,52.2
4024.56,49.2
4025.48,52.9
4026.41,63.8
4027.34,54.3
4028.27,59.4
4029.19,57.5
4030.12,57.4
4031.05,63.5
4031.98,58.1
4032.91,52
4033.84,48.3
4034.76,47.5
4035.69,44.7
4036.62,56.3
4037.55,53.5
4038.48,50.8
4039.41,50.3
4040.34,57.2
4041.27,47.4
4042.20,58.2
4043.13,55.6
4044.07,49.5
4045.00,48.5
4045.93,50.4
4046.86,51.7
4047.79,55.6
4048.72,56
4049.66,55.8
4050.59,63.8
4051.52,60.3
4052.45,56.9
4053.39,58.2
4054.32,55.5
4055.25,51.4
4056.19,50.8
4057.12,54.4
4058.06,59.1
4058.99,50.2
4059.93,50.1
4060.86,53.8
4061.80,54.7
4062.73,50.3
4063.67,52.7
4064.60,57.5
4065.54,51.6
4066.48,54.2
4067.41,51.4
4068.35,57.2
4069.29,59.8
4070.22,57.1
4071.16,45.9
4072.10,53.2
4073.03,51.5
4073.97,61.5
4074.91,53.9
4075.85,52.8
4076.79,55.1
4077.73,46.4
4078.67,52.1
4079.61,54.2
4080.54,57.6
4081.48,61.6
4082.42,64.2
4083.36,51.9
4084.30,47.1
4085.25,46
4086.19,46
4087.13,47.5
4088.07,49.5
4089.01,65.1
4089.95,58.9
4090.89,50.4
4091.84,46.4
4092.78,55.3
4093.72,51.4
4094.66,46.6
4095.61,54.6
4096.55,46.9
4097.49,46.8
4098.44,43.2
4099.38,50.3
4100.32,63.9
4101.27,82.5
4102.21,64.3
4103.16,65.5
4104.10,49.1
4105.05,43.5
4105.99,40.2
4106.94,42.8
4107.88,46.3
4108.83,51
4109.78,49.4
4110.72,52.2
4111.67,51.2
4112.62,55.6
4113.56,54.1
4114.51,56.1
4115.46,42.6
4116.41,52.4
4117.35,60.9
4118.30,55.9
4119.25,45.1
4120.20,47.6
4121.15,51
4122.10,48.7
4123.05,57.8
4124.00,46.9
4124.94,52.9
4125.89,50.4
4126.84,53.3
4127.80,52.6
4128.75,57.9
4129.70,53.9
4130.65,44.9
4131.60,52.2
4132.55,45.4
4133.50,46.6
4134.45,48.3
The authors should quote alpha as 1.3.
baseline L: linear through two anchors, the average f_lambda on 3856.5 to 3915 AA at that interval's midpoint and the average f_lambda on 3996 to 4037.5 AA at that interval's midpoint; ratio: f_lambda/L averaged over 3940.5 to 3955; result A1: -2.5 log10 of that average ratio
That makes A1 0.03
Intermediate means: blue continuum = 47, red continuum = 53.9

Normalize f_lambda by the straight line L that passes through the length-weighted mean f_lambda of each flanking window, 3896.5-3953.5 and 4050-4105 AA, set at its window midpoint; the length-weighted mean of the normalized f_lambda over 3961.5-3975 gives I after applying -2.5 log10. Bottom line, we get 0.27 mag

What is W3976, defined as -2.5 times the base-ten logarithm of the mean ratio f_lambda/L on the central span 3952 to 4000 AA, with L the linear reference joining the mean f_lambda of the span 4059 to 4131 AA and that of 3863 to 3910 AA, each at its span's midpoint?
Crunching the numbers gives 0.08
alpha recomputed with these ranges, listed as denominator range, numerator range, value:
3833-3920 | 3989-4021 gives 1.25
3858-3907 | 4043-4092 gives 1.28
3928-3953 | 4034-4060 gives 1.27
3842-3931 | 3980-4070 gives 1.22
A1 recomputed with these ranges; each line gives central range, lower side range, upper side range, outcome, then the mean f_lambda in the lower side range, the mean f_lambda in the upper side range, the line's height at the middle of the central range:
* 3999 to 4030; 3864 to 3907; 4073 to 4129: -0.08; 46.2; 52.6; 50.1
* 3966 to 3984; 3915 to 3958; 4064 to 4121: 0.14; 45.8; 52.9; 47.6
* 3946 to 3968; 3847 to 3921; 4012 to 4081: 0.16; 47.4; 54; 50.4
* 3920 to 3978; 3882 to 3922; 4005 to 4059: 0.14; 46.5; 54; 49.2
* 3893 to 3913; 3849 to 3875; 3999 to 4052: 0.08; 49.7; 53.9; 50.8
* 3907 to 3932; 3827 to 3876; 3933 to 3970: -0.09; 45.1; 43.5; 44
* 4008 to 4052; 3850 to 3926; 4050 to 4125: -0.05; 47.4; 53.2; 51.5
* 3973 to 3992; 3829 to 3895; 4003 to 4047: 0.10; 44.4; 53.4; 51.1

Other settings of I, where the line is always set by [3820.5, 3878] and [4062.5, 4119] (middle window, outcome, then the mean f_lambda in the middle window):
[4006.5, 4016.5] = -0.06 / 53.5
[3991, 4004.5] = -0.10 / 54.7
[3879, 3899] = 0.08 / 42.8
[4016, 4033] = -0.09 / 55.1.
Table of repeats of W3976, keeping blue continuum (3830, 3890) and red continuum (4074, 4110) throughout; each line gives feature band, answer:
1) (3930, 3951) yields 0.07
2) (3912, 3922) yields -0.09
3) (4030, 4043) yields -0.05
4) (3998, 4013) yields -0.09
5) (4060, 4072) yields -0.04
